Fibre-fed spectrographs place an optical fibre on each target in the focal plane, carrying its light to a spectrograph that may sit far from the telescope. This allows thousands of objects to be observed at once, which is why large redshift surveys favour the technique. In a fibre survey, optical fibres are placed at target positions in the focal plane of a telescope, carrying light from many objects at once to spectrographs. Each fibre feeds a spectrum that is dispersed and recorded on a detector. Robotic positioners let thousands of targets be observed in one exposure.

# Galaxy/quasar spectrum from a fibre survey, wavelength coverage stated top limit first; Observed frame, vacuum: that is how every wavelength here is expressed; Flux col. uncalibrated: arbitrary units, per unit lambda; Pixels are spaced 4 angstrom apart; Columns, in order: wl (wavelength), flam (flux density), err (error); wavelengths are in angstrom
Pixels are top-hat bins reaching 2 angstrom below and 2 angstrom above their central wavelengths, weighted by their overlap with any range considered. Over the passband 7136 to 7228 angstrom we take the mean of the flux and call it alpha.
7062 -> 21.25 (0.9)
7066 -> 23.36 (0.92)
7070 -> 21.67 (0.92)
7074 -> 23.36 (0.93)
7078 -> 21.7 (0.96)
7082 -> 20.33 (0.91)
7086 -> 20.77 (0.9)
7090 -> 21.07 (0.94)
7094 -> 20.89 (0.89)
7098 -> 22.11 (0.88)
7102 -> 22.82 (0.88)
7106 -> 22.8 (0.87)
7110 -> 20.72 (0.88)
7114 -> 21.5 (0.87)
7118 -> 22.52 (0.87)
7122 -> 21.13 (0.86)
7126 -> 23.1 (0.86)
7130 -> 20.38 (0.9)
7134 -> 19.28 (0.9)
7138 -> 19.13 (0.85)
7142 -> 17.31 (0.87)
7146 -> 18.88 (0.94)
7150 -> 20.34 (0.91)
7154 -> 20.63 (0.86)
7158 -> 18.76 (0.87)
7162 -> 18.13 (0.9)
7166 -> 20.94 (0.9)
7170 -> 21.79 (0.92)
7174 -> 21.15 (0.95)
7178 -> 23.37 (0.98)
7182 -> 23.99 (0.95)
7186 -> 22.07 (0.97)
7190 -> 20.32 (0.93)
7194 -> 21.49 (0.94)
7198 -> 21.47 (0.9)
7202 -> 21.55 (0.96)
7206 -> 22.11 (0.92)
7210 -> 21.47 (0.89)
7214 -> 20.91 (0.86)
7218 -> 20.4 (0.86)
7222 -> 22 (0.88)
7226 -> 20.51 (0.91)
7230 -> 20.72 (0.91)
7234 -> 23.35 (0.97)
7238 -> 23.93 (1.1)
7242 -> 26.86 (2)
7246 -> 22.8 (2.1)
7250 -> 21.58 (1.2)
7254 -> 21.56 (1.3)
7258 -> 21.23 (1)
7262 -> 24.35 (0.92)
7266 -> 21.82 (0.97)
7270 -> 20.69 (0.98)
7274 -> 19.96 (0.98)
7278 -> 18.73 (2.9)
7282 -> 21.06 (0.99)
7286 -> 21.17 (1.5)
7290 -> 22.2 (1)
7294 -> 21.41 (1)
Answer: 20.8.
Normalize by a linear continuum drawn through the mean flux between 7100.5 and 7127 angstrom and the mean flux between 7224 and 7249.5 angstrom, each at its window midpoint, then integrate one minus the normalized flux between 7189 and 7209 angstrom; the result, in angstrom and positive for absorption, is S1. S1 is 1.1 angstrom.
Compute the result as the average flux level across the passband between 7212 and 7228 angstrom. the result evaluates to 21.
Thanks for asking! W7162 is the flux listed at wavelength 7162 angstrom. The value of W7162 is 18.13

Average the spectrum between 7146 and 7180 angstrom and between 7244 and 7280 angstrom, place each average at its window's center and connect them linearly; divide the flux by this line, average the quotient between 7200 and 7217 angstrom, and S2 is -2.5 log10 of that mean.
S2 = -0.03 mag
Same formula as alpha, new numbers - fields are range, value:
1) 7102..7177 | 20.6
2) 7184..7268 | 22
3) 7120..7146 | 20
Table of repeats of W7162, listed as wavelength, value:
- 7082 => 20.33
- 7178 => 23.37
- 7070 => 21.67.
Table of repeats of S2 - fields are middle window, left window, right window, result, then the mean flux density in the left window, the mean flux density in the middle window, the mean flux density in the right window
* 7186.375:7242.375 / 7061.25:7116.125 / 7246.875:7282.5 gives -0.02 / 21.8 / 21.8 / 21.3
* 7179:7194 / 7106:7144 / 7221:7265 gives -0.02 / 20.7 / 22.1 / 22.6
